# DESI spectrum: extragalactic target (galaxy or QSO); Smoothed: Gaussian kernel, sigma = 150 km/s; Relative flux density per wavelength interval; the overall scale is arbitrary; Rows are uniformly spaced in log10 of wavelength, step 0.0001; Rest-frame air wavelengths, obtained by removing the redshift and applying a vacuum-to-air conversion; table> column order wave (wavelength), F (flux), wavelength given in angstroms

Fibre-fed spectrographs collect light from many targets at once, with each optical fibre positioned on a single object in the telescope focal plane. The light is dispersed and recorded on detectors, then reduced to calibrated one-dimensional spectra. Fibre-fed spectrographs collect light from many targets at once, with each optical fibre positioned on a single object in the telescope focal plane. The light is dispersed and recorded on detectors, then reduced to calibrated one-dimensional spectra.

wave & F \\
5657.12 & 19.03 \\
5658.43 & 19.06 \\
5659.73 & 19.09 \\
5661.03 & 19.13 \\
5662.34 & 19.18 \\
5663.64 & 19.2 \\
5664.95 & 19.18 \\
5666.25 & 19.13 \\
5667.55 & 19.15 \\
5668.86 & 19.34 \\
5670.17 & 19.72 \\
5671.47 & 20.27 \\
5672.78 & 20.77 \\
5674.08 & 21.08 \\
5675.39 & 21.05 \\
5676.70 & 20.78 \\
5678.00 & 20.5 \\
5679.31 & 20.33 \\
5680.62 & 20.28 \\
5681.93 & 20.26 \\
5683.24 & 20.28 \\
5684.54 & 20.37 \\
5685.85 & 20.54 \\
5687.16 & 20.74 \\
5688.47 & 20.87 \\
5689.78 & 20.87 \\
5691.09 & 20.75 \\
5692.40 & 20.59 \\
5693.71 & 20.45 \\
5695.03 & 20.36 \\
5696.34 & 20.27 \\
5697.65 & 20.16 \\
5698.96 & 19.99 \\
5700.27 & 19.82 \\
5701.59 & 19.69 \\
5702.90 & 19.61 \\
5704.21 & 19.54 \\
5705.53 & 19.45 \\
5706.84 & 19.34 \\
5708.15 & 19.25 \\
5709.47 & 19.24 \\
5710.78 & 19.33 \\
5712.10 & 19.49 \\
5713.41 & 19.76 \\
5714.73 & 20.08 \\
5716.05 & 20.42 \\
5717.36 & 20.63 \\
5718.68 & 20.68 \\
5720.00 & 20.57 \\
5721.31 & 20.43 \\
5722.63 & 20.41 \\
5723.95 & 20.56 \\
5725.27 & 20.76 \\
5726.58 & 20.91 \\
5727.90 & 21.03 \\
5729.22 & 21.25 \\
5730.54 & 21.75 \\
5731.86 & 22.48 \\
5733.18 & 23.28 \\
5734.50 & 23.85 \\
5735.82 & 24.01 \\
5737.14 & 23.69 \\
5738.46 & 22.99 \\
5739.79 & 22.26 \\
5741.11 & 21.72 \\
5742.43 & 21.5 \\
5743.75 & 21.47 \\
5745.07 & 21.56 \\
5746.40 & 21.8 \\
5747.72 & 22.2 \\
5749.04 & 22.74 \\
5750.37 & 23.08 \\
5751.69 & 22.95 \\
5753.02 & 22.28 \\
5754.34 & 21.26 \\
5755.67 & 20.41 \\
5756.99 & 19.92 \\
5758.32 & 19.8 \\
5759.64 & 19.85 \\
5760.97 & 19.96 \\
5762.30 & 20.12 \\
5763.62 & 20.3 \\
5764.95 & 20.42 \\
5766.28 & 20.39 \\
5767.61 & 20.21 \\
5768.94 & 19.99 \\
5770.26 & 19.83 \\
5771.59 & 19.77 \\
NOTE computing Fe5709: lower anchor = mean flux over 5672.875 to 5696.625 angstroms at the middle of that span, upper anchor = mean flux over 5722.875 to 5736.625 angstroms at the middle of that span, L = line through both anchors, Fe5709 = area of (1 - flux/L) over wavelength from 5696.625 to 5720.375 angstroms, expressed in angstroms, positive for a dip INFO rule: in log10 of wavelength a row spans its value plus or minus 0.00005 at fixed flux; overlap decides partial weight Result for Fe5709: 1.6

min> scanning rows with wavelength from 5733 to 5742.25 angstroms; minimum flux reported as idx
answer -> 21.72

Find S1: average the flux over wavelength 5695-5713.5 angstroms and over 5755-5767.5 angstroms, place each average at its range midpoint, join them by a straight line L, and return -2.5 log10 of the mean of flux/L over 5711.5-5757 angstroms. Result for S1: -0.09 mag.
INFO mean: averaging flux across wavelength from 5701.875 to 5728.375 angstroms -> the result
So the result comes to 20.1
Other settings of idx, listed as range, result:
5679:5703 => 19.61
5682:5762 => 19.24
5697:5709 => 19.25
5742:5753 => 21.47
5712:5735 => 19.49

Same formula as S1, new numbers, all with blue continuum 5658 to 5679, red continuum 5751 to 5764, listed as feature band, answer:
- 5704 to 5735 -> -0.01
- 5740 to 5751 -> -0.07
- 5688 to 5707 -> 0.00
